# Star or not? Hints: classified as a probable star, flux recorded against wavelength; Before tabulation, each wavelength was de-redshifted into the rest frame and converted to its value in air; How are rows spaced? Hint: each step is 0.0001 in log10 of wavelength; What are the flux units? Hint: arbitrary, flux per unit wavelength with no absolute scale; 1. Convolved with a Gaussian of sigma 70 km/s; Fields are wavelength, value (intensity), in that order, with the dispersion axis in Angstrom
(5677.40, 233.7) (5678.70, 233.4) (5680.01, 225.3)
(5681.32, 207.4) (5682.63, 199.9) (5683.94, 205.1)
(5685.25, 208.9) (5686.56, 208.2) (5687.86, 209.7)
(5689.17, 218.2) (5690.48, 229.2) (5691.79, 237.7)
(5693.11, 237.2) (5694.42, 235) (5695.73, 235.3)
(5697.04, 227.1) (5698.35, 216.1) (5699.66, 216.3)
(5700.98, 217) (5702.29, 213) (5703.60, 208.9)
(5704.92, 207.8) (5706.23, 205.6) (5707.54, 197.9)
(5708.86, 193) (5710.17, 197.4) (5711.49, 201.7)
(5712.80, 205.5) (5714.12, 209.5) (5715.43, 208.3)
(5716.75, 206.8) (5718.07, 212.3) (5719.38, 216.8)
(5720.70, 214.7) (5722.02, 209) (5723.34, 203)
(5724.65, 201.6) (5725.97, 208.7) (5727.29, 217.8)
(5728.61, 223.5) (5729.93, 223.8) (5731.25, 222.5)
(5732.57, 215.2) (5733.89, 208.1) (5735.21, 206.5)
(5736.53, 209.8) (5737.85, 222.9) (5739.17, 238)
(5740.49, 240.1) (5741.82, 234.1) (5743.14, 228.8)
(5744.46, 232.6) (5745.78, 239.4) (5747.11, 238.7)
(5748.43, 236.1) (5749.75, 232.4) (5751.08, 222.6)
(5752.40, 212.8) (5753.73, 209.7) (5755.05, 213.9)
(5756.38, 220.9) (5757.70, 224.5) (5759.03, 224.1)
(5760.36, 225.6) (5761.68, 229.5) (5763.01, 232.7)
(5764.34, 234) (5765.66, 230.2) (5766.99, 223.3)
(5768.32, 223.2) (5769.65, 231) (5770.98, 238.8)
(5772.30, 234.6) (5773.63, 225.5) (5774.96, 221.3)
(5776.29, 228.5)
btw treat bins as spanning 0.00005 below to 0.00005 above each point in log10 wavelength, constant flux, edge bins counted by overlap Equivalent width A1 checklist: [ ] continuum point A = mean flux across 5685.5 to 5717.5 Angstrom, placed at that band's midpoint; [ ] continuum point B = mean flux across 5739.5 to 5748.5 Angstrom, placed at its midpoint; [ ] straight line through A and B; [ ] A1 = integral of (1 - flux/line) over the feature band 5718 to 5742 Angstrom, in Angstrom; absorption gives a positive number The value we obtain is 1.21 Angstrom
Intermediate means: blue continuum 214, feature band 217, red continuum 236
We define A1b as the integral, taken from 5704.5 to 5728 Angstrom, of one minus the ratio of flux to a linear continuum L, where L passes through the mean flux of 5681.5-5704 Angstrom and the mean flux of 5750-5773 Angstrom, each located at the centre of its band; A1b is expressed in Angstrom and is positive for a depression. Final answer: 1.6 Angstrom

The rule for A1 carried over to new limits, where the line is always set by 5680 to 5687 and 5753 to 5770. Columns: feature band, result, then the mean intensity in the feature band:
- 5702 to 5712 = 0.5 Angstrom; 203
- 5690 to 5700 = -0.9 Angstrom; 230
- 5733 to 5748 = -0.5 Angstrom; 227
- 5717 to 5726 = 0.3 Angstrom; 209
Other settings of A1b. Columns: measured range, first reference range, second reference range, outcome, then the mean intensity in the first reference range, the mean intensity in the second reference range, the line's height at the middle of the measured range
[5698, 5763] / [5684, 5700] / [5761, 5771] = 2.7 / 223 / 230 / 226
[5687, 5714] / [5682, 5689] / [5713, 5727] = -0.9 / 207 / 209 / 208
